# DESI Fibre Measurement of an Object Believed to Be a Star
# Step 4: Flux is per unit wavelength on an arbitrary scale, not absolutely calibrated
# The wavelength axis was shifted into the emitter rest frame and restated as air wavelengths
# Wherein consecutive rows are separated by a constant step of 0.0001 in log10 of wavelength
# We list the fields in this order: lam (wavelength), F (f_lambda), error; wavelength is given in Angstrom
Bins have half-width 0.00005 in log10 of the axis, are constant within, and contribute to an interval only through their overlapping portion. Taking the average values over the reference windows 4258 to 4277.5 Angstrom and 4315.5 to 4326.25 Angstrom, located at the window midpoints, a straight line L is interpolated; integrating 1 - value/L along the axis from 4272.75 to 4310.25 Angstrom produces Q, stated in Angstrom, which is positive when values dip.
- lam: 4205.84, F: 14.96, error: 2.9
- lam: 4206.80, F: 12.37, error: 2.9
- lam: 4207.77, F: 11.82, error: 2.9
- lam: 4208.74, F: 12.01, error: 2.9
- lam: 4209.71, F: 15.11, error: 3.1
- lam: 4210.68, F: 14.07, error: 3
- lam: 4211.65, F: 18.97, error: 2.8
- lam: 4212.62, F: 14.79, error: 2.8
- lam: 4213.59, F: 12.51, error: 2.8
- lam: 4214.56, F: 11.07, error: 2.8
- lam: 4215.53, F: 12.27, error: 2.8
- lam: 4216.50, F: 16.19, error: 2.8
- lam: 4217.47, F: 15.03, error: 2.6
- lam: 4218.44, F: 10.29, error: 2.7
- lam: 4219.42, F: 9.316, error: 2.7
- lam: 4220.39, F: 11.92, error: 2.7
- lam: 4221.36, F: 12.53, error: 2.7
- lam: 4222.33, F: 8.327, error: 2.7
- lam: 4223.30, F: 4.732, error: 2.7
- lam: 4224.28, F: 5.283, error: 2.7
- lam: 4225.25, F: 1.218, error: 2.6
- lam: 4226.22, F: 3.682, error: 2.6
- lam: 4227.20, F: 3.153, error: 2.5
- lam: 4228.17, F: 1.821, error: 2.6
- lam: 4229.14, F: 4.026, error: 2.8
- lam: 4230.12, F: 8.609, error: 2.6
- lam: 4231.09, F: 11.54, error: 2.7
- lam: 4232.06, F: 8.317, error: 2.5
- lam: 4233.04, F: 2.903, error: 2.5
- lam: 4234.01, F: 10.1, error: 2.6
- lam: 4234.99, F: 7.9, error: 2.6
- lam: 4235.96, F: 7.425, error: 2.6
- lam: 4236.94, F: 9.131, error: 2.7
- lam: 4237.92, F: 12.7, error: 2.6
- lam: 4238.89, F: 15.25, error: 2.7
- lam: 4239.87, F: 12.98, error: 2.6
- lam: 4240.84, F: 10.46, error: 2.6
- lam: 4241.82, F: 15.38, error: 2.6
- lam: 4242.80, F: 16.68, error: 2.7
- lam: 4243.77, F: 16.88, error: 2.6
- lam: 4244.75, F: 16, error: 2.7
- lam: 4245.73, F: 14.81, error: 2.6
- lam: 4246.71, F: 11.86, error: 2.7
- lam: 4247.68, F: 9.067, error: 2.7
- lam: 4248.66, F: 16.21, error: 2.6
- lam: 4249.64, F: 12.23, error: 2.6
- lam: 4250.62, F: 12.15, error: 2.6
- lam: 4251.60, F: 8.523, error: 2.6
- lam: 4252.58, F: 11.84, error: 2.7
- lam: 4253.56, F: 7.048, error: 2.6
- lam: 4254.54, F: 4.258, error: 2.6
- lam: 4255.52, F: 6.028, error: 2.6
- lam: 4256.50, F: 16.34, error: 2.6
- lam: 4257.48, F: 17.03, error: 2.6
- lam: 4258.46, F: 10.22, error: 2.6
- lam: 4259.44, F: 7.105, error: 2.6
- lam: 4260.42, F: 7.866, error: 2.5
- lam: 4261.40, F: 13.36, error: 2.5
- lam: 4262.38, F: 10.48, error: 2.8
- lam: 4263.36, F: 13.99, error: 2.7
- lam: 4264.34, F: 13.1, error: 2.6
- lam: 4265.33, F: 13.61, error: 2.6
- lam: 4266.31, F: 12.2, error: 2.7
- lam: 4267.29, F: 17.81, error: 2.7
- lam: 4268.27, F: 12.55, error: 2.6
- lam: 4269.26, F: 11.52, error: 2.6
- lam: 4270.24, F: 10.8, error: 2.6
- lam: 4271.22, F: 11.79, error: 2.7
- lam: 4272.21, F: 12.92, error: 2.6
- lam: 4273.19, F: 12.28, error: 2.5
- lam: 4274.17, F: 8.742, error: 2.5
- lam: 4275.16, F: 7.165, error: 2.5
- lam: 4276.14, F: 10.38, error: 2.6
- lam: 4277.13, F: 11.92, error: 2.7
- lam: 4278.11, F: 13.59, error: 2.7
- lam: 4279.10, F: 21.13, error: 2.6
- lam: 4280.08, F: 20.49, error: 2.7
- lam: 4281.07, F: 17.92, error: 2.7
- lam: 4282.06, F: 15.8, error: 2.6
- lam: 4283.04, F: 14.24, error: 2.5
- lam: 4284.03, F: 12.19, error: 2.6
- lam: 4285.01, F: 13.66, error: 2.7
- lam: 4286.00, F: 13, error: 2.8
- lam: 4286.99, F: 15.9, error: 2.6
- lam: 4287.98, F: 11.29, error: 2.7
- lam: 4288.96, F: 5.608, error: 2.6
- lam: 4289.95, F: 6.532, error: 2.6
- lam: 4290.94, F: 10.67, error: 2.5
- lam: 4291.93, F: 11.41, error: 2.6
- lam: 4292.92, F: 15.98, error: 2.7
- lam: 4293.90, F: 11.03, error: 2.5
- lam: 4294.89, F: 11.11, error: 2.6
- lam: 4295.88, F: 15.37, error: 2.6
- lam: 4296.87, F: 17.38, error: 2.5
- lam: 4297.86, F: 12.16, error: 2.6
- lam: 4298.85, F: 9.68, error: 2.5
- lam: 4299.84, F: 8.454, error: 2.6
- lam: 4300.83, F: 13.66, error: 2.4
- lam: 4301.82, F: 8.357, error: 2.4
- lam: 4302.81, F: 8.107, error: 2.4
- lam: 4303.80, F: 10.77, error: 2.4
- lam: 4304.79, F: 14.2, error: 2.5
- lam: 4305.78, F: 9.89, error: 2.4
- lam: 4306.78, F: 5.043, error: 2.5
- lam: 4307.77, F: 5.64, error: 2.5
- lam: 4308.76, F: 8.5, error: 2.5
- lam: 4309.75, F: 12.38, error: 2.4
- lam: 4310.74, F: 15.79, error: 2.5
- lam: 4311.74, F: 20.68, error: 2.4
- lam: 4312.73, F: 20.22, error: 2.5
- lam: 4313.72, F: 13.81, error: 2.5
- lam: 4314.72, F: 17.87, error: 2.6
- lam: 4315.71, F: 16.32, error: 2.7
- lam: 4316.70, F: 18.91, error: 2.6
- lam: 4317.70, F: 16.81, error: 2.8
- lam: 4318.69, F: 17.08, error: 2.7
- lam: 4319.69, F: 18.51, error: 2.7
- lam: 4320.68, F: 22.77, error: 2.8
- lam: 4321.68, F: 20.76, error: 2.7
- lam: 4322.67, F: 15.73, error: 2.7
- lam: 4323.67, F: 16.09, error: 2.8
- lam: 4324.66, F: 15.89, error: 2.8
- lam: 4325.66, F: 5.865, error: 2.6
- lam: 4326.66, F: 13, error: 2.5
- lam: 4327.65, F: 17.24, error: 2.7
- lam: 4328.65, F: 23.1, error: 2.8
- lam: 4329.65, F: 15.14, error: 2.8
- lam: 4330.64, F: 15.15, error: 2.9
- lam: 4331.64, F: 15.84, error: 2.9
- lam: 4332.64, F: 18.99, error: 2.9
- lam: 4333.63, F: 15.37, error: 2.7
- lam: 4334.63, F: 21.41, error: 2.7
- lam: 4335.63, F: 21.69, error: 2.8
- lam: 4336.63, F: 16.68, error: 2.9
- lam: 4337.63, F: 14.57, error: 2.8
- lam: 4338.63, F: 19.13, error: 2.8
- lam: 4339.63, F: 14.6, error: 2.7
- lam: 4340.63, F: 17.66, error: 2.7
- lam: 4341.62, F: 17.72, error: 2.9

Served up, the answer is 4.9 Angstrom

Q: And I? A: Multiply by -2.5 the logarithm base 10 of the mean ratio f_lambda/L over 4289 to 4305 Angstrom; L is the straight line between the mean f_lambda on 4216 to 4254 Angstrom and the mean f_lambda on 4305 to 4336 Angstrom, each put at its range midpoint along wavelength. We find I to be 0.25 mag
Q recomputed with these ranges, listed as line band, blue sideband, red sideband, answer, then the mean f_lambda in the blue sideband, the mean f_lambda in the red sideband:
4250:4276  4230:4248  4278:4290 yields 3.6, 11.6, 14.2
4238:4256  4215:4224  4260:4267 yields -0.5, 11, 12.3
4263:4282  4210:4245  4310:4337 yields 0.3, 10.4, 17.2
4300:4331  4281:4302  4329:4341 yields 1.2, 12.3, 17.2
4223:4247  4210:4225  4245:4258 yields 4.6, 11.7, 11.4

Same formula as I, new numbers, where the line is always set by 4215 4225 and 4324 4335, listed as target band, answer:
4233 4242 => 0.07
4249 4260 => 0.18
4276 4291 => 0.01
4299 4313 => 0.29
